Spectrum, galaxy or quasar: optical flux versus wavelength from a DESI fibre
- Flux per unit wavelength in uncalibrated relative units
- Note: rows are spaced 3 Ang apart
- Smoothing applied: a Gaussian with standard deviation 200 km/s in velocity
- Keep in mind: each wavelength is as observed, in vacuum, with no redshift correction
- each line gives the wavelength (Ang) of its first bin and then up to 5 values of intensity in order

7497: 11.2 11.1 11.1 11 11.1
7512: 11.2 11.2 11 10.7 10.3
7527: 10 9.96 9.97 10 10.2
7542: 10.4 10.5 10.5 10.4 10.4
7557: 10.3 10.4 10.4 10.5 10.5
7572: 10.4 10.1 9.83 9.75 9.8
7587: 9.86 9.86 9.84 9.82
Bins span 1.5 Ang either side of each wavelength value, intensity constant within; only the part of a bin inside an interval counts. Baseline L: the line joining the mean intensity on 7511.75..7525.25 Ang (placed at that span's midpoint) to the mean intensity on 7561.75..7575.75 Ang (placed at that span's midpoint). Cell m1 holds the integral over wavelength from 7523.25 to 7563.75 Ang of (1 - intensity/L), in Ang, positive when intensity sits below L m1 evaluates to 1.38 Ang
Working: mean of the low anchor 10.9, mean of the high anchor 10.4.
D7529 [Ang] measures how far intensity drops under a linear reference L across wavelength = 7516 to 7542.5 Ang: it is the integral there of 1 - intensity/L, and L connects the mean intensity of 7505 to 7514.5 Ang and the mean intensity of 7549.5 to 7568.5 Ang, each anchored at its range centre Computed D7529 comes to 1.3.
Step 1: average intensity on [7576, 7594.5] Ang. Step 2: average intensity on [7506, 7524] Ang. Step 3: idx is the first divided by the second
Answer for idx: 0.9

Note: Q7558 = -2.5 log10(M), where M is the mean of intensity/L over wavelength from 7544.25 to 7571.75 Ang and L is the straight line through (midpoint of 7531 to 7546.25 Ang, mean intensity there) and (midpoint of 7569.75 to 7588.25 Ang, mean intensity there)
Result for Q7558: -0.035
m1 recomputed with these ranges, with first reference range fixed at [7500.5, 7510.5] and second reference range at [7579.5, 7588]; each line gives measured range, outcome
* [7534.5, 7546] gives 0.26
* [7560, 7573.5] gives -0.49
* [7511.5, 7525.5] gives 0.01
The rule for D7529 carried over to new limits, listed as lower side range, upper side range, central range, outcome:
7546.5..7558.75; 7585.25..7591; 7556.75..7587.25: -0.21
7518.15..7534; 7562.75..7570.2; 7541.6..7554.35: -0.08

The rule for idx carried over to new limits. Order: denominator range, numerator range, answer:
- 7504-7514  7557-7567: 0.94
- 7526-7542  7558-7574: 1.04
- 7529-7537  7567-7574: 1.05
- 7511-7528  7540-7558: 0.97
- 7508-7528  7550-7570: 0.96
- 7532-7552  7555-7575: 1.01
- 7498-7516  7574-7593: 0.89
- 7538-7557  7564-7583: 0.98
